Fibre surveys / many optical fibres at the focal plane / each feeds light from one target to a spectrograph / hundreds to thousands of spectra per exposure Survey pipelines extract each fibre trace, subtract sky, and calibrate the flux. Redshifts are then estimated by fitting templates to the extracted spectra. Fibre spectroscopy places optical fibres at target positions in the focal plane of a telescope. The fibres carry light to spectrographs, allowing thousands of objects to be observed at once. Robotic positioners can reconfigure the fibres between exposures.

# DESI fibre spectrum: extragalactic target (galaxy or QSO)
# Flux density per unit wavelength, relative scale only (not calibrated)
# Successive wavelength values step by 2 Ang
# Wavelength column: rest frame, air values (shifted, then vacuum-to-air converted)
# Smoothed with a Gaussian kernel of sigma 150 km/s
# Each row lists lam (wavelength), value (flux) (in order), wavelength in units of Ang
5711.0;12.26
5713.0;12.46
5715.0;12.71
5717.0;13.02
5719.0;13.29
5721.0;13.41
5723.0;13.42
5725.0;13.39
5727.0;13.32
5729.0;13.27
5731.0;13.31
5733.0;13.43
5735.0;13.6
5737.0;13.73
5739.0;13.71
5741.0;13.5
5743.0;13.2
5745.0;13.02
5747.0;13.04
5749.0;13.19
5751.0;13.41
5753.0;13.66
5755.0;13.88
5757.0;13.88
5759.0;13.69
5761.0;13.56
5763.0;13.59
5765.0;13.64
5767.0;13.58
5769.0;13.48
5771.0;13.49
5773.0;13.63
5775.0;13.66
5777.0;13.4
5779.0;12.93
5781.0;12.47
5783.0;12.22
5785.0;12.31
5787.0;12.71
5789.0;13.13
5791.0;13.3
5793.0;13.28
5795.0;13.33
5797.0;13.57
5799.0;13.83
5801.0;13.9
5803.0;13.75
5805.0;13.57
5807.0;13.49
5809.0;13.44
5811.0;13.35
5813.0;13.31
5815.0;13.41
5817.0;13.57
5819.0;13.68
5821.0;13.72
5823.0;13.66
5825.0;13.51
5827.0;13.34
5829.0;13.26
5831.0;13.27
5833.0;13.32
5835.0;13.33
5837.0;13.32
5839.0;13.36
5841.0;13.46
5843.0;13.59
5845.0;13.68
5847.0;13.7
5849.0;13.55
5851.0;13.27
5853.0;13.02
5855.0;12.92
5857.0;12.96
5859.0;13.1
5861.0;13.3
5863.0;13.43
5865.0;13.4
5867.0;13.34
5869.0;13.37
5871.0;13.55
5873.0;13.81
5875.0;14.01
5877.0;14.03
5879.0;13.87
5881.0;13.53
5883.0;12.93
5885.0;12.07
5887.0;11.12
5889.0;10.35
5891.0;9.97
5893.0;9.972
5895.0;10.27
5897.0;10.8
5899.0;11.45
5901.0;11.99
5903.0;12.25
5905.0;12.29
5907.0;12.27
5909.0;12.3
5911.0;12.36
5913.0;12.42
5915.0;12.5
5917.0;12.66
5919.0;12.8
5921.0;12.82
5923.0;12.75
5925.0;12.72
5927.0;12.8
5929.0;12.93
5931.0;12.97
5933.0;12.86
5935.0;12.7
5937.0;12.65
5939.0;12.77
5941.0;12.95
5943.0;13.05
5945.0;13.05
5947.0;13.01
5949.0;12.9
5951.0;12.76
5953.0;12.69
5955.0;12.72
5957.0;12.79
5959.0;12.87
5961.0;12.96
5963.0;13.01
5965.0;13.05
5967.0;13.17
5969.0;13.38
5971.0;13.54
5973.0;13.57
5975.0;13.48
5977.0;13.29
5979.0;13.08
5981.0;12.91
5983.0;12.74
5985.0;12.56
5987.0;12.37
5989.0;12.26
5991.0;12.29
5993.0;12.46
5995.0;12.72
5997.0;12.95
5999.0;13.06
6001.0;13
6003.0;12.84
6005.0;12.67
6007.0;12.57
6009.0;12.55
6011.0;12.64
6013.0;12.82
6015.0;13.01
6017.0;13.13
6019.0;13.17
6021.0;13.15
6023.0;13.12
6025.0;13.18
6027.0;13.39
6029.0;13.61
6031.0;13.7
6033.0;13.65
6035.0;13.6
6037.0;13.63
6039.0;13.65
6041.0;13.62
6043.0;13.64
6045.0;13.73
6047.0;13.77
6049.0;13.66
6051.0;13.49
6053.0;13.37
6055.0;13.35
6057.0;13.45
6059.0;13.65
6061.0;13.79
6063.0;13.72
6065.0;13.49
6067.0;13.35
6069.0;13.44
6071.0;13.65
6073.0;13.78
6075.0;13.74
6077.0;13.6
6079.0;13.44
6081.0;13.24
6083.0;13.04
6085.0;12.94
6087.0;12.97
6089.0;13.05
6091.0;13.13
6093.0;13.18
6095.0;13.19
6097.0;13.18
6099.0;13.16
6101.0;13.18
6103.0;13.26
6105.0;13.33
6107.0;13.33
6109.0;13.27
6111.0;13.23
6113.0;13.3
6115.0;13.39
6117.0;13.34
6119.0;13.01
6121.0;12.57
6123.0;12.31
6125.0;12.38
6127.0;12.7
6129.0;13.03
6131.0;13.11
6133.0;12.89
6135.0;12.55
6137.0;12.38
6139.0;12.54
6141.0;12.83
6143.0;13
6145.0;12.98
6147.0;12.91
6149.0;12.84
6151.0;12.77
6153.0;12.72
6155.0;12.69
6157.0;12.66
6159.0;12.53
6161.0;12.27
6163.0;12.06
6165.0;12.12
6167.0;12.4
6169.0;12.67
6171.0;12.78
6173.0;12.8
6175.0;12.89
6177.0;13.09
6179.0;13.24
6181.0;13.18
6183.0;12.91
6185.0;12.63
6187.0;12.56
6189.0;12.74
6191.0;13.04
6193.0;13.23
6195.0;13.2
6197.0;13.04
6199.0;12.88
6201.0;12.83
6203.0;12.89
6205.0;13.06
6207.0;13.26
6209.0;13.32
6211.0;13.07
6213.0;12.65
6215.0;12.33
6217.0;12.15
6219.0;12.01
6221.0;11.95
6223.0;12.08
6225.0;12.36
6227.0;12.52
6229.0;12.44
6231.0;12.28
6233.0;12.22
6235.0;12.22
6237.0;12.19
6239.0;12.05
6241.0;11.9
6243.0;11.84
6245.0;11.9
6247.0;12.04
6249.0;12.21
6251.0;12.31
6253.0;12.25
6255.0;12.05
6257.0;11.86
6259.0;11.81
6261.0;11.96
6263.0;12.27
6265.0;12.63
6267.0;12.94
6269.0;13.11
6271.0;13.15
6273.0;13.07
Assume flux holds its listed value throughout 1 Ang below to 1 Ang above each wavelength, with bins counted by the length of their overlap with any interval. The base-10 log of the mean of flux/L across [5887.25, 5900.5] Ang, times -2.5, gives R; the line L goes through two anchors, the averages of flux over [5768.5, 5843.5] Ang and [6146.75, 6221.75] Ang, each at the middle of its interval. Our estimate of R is 0.243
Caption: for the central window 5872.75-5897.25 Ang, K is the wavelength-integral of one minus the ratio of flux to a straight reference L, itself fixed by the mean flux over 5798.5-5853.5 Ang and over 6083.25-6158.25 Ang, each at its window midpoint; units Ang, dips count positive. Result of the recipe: 2.5 Ang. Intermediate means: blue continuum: 13.5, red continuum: 13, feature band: 12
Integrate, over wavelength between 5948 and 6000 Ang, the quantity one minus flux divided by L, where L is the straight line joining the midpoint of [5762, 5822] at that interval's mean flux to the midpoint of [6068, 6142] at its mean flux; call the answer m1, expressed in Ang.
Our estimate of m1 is 1.2 Ang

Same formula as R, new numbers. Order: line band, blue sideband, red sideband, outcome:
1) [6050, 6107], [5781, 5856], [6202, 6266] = -0.05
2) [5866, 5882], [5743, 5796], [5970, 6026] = -0.05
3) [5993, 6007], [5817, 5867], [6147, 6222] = 0.02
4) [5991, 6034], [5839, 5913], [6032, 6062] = 0.03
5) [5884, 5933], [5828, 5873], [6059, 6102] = 0.12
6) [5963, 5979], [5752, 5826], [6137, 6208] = -0.02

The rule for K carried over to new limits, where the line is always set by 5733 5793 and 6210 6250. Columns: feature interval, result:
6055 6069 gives -1.03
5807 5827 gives -0.46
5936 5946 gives 0.01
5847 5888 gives -0.49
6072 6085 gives -0.88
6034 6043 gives -0.67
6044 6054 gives -0.75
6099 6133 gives -1.50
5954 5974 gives -0.39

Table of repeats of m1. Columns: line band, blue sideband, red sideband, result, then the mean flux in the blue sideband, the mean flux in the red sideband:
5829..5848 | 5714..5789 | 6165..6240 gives -0.36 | 13.3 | 12.7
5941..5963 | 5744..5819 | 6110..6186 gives 0.35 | 13.4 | 12.8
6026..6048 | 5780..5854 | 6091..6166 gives -1.05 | 13.4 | 12.9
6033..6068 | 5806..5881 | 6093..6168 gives -1.53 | 13.5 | 12.9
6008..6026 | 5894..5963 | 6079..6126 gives -0.22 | 12.5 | 13.1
